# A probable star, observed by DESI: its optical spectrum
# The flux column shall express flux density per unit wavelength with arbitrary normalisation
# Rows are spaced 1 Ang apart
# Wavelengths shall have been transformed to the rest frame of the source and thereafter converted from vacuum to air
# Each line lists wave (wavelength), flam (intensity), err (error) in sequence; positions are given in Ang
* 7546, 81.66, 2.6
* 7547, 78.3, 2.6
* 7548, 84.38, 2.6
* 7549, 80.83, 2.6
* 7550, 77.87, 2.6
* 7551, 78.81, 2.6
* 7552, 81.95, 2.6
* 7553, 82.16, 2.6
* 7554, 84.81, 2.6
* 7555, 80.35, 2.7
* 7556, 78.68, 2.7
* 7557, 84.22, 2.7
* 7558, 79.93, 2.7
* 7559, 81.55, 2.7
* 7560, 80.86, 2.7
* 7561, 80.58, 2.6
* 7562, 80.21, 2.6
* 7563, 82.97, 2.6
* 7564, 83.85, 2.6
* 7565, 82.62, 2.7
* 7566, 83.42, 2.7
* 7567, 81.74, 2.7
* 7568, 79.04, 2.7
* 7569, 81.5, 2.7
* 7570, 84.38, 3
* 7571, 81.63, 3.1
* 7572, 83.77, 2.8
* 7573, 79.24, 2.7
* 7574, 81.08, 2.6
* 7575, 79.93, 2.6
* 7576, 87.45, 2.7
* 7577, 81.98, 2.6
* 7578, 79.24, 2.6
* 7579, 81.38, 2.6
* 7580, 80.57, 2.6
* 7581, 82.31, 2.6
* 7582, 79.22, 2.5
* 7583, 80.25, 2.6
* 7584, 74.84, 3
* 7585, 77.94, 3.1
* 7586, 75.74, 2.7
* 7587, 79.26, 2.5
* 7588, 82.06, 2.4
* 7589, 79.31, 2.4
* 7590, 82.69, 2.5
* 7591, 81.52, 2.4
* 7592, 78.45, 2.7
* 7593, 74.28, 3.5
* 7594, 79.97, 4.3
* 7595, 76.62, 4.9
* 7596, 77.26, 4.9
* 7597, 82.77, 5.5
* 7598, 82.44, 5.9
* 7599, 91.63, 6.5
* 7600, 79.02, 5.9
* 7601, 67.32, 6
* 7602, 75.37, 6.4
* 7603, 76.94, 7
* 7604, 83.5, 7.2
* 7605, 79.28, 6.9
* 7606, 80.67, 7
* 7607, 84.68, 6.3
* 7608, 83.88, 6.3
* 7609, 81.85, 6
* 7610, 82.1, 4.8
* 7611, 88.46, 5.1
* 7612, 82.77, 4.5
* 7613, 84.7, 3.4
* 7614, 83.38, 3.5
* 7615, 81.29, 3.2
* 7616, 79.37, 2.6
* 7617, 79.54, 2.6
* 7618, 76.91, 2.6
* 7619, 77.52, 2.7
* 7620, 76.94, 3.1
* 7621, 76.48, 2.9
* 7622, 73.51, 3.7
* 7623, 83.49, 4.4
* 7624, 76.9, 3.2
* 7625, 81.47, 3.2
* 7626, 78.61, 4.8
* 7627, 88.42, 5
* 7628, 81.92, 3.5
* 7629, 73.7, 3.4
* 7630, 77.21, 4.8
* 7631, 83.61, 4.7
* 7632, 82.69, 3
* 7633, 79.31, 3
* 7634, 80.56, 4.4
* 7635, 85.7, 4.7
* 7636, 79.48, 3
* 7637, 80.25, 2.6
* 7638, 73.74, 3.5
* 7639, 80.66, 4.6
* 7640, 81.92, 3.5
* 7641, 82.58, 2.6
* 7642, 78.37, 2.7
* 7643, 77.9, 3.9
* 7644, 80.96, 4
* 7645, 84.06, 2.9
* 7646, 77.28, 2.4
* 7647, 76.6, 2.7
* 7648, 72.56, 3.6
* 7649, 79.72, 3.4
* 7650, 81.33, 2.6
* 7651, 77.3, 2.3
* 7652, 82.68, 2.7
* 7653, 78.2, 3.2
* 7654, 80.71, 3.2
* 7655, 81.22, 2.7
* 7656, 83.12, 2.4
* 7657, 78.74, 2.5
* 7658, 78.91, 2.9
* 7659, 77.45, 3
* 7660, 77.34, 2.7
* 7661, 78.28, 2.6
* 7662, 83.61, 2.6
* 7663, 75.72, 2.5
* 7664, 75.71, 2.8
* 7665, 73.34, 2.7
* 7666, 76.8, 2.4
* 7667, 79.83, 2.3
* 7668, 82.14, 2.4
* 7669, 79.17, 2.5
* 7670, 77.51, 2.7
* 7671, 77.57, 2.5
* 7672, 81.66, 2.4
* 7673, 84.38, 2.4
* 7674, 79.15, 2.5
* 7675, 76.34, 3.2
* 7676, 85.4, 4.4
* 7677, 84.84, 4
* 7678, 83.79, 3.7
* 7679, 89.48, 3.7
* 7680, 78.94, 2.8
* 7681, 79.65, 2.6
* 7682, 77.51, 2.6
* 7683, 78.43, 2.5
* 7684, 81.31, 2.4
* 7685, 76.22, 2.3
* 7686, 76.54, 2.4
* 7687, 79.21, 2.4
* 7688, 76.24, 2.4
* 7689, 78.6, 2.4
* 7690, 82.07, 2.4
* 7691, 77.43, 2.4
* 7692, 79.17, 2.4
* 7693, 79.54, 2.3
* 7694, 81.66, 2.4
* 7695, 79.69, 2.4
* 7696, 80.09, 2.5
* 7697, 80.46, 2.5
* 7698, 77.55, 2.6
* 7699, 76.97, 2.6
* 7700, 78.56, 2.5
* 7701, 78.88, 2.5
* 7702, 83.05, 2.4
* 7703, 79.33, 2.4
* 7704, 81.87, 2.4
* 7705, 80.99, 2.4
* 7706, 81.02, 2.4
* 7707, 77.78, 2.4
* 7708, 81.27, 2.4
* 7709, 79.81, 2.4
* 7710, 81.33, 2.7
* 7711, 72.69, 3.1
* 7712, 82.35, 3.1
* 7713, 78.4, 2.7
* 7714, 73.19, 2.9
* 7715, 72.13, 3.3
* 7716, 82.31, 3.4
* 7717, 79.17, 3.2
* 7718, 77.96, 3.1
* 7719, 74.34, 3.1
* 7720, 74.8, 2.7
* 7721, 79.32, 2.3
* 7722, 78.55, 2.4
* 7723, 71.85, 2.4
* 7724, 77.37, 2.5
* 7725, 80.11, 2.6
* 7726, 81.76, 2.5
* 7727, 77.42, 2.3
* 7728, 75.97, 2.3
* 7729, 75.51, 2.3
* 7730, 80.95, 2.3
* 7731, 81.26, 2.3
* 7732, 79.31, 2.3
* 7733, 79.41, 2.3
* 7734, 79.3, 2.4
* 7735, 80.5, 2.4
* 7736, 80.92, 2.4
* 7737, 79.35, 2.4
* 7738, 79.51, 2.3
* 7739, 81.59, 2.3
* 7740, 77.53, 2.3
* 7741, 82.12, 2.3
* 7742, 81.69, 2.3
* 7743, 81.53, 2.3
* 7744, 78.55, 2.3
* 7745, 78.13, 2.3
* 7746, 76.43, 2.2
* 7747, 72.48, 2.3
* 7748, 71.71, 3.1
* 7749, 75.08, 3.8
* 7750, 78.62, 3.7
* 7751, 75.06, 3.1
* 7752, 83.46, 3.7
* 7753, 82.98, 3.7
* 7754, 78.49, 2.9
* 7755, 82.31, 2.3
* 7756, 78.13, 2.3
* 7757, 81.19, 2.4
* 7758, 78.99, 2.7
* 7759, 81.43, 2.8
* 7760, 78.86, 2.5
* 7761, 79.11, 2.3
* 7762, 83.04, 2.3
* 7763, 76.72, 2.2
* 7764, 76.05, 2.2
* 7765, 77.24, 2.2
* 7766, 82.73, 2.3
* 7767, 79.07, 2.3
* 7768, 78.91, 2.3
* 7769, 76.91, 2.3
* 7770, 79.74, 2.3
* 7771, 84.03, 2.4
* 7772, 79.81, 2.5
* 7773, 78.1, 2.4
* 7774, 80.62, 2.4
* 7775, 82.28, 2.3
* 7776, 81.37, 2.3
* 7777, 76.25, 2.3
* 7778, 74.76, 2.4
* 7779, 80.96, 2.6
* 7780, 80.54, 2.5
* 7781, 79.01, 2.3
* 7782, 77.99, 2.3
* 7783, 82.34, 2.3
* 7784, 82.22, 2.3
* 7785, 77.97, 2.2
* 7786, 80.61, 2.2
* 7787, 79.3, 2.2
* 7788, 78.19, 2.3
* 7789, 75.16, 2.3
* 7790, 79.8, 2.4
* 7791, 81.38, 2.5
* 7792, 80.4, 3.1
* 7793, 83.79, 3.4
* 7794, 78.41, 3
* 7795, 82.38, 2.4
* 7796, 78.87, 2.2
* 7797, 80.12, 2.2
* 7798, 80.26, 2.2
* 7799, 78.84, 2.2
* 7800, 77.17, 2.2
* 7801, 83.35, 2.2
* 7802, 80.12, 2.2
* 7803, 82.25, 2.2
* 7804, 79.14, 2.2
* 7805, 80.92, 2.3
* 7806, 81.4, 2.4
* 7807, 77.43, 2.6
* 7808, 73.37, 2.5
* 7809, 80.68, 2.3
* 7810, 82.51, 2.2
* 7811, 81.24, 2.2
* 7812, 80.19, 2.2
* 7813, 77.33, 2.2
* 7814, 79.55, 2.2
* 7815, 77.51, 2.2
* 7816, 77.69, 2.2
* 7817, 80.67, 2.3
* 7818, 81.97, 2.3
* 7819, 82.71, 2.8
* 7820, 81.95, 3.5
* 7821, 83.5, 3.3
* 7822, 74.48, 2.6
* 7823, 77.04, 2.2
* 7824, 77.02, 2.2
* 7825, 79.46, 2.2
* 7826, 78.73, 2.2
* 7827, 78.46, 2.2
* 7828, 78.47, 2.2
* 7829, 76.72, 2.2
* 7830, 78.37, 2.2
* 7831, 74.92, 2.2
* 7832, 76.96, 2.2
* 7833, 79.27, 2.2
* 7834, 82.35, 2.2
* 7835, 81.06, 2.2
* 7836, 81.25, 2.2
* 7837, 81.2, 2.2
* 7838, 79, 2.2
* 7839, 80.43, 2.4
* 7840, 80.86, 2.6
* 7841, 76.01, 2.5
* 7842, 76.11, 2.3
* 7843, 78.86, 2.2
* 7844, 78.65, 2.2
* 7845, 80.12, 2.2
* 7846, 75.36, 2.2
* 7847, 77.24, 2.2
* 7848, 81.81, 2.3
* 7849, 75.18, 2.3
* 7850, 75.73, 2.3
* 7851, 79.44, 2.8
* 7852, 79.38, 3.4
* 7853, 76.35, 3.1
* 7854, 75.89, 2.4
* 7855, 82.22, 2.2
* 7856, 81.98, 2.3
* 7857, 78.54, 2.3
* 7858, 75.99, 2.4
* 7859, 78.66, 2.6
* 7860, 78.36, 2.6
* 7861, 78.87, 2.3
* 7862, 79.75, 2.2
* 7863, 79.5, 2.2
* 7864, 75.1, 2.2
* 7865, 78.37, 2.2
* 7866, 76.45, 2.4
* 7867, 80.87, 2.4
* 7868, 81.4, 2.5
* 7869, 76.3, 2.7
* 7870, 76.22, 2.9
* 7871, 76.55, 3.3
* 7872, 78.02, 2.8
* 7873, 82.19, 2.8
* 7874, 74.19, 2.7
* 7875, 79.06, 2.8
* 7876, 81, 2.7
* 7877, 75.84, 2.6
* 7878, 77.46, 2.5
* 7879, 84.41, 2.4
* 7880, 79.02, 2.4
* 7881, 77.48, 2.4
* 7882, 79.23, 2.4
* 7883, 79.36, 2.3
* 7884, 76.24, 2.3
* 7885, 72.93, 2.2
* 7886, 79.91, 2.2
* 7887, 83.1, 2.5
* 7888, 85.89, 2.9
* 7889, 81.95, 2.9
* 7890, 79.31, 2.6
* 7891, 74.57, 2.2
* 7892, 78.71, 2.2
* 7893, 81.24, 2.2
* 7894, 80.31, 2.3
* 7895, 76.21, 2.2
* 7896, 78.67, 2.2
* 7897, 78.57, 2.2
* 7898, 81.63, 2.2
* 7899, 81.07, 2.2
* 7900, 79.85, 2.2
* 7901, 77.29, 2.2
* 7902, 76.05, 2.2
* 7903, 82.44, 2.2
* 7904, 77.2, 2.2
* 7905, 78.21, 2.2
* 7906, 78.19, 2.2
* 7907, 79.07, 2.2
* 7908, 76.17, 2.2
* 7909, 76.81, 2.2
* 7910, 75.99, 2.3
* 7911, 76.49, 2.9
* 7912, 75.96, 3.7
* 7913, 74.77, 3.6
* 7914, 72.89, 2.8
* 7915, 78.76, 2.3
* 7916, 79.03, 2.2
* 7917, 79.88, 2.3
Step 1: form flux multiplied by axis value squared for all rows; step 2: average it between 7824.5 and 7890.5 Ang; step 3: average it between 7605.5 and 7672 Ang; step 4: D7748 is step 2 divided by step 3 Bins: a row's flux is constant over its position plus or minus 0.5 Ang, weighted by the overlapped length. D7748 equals 1.0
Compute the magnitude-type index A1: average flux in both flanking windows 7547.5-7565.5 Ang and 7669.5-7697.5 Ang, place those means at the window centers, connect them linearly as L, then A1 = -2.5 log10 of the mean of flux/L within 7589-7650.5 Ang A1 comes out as 0.01 mag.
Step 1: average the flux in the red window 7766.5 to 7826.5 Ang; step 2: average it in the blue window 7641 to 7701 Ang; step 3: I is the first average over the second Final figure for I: 1.0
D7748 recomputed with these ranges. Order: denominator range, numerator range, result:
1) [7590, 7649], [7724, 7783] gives 1.02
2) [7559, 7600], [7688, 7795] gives 1.02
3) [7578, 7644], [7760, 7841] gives 1.04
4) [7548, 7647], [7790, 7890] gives 1.05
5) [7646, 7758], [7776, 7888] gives 1.03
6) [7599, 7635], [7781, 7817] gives 1.04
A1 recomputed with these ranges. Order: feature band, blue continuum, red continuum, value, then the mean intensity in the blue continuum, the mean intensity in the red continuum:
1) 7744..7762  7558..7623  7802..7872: 0.01 mag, 80.5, 78.8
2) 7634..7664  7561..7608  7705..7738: 0.00 mag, 80.5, 78.4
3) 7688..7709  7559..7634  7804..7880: 0.00 mag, 80.5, 78.8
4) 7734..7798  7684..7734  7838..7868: -0.01 mag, 78.6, 78.4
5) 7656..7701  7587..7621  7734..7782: 0.01 mag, 80.4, 79.2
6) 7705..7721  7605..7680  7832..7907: 0.02 mag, 80.2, 78.8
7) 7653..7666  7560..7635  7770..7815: 0.02 mag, 80.6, 79.8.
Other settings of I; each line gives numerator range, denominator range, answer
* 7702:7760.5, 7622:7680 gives 0.98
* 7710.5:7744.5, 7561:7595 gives 0.97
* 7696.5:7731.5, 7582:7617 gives 0.98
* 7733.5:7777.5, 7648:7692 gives 1.00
